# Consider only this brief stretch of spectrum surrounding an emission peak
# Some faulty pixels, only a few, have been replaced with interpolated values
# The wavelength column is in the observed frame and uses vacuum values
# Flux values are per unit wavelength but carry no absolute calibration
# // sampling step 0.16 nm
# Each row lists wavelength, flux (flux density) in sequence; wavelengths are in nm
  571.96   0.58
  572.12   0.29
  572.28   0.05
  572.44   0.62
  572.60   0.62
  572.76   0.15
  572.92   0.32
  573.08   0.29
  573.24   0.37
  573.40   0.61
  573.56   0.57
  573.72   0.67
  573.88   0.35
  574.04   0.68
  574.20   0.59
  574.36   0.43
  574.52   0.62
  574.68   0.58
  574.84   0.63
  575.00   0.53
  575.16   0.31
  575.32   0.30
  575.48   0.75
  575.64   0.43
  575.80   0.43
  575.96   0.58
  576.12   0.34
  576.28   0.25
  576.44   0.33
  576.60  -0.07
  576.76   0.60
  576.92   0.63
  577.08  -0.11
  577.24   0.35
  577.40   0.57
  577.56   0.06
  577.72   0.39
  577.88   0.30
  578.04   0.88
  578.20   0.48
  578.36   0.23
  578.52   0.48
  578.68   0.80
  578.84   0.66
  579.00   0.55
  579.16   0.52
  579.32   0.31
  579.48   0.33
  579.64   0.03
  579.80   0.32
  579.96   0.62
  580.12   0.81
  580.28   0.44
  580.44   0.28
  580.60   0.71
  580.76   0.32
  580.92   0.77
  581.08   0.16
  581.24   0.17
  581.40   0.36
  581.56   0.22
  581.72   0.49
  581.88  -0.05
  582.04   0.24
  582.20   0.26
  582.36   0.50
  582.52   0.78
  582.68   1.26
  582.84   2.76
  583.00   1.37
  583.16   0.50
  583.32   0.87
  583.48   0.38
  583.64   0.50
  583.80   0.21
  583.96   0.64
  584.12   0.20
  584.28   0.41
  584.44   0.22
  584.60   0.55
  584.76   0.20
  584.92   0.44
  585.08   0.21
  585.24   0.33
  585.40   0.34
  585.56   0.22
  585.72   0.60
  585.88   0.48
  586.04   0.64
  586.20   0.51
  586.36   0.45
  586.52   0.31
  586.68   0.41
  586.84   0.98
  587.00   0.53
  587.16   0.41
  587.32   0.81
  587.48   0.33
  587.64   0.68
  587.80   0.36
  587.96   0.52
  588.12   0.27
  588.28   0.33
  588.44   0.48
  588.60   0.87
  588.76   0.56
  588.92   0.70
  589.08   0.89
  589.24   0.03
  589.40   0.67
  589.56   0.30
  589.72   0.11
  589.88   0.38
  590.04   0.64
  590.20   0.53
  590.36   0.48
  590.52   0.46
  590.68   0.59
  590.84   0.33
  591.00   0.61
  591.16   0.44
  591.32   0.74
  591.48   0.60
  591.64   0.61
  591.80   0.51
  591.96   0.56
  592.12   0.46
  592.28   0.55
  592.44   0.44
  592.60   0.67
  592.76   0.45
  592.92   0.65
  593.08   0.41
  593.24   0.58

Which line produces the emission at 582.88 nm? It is H-beta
